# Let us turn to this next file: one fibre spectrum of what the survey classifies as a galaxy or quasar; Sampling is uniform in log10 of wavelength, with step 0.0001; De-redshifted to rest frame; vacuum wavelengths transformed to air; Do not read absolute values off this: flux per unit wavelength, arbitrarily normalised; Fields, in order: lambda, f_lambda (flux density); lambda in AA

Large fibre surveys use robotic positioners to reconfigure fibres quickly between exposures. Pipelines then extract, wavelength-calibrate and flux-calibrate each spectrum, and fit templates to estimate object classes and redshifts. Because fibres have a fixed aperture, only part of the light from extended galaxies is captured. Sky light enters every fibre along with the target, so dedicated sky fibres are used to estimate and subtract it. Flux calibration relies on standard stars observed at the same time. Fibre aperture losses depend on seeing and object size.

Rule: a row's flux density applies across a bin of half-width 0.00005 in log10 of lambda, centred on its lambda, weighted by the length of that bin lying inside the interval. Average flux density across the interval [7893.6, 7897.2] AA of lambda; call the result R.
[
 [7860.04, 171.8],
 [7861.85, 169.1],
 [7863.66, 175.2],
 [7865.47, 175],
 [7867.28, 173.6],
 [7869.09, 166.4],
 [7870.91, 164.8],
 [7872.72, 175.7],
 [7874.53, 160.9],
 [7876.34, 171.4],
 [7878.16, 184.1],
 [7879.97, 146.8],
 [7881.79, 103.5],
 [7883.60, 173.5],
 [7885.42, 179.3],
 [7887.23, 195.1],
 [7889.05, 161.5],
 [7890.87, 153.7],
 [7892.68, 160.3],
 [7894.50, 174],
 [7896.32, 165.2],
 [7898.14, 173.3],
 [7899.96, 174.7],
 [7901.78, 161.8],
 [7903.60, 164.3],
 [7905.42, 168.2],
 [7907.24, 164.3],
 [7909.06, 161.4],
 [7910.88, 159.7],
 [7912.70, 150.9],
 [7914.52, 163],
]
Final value 170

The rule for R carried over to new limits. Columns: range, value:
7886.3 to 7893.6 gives 168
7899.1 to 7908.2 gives 167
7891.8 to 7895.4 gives 167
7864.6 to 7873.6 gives 171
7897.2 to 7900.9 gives 174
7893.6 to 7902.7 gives 170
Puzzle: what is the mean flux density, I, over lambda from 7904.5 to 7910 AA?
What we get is 165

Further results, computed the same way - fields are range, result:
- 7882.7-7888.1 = 183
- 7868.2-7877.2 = 168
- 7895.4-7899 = 169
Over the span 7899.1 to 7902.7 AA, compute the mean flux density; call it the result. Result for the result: 168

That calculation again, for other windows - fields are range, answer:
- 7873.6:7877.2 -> 166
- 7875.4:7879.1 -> 177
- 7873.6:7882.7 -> 153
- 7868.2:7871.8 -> 165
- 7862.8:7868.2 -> 175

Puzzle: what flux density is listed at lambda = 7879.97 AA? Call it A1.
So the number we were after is 146.8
